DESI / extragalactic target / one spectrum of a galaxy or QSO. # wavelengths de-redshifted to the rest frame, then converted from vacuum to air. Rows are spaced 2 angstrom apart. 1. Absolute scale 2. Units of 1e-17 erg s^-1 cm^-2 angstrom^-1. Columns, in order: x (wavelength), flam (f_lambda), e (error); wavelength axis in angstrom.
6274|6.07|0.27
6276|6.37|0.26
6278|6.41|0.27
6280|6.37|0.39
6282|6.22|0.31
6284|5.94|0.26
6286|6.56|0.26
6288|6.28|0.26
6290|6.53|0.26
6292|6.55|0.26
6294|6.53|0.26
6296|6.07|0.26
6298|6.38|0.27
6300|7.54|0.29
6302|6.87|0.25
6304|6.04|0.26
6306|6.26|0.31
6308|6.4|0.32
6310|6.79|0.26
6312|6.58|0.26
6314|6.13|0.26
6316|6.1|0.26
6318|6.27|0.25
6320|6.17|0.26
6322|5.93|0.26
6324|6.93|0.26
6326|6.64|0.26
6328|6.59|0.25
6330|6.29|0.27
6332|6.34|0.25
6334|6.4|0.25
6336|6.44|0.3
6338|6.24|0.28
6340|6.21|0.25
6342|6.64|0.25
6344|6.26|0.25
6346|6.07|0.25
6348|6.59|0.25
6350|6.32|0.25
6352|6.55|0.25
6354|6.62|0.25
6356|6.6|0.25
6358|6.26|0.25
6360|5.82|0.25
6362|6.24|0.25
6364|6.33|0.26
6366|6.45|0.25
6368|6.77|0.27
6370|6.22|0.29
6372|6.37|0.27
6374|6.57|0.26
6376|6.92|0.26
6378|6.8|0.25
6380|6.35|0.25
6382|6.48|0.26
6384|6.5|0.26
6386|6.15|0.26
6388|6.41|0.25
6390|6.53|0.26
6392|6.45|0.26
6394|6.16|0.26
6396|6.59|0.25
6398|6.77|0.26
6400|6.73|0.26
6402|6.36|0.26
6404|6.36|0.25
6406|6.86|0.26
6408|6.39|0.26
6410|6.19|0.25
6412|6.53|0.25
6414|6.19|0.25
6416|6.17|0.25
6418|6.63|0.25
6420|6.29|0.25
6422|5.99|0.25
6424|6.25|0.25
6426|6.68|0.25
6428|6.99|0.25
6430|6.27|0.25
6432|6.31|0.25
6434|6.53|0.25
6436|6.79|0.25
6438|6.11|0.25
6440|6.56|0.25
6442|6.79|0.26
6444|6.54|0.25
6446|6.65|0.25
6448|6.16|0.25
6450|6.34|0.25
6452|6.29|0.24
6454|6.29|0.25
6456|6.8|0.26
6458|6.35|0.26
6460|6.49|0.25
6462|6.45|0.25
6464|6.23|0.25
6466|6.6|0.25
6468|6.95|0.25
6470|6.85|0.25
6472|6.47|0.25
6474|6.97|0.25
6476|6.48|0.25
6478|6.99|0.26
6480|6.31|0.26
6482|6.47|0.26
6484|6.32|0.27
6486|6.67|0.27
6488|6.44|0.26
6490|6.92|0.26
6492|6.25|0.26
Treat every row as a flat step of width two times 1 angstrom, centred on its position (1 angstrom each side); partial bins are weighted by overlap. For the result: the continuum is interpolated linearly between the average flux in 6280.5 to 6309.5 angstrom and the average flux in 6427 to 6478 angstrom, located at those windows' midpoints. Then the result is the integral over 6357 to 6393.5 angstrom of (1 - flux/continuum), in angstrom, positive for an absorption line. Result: 0.4 angstrom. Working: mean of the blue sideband 6.45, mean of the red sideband 6.54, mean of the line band 6.42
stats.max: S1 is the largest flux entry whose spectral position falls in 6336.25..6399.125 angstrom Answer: 6.92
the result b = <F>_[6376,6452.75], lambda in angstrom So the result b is 6.46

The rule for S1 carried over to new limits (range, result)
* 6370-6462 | 6.99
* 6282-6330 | 7.54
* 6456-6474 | 6.97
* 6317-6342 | 6.93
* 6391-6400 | 6.77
